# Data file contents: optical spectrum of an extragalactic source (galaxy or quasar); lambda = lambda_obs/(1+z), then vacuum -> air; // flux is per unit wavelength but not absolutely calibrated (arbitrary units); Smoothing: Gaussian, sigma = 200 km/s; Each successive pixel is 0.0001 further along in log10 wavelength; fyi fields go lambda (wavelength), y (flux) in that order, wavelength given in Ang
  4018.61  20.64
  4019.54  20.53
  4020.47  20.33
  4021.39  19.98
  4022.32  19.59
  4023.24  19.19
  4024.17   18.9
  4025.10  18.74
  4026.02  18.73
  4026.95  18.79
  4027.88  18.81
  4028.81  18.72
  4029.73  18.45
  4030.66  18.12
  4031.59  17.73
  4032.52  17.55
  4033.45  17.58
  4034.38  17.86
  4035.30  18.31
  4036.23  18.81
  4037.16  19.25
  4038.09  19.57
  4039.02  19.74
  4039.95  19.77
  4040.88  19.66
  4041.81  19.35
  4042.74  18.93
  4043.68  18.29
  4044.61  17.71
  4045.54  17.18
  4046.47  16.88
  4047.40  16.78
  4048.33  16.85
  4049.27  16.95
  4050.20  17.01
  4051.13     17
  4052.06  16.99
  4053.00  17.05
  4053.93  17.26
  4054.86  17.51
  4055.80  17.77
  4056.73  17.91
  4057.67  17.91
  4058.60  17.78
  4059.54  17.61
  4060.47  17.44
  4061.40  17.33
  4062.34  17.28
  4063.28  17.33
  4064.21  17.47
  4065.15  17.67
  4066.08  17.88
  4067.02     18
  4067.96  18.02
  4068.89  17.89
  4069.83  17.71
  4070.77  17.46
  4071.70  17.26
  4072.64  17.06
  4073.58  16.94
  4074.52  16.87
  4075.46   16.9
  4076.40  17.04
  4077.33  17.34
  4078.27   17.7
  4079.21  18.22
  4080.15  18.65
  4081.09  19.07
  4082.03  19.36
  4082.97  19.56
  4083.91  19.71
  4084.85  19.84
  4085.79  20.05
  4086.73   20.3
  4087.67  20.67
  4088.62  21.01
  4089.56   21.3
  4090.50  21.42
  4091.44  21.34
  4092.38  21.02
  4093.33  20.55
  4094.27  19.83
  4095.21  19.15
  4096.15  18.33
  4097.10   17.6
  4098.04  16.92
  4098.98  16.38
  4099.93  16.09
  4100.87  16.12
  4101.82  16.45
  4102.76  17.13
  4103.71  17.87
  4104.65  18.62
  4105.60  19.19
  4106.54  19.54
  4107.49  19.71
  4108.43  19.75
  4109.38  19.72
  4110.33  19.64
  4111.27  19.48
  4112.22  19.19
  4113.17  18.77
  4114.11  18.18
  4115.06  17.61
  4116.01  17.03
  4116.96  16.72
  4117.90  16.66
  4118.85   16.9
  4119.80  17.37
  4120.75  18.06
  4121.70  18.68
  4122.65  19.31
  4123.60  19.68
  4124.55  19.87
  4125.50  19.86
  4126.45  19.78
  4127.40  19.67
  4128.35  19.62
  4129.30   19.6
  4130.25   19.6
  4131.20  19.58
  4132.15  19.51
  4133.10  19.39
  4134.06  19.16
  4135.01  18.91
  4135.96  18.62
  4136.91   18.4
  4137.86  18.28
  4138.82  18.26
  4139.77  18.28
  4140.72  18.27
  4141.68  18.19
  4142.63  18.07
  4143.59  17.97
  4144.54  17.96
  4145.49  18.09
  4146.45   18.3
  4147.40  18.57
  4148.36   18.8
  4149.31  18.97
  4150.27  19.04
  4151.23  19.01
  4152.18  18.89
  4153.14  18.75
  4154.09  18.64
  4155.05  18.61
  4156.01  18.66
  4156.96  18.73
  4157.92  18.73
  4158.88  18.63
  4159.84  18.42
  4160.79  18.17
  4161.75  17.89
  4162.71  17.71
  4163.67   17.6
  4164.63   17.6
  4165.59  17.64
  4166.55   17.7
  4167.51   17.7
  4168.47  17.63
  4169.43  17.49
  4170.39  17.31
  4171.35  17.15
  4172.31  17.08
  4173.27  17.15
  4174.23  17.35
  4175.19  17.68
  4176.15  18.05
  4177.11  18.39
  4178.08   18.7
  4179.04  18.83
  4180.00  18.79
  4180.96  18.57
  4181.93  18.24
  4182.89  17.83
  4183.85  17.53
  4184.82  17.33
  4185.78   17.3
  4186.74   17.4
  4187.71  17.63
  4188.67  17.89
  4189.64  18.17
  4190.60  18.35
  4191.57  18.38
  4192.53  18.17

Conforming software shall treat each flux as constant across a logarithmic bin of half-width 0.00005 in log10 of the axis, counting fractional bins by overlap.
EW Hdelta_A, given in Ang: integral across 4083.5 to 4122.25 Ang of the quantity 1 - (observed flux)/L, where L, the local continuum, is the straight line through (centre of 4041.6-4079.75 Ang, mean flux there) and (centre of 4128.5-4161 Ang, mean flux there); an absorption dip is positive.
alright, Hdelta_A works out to -1.5 Ang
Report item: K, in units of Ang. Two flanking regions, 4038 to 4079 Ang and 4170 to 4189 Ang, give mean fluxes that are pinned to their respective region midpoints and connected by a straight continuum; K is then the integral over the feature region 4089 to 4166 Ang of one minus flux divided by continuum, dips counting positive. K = -3.8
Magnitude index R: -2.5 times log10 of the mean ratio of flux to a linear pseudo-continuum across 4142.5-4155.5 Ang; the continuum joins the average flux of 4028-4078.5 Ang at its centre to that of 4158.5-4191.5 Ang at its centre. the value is -0.04 mag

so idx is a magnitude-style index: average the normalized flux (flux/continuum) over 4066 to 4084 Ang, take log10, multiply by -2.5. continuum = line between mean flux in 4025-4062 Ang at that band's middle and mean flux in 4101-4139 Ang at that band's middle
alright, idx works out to 0.03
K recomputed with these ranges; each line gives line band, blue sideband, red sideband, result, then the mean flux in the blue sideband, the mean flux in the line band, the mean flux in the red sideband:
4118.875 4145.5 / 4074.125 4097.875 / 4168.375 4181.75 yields -0.39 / 19.3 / 18.8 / 17.9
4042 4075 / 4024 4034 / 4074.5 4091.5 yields 2.44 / 18.3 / 17.5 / 19.3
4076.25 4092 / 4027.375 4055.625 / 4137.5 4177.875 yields -1.35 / 18.1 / 19.6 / 18.1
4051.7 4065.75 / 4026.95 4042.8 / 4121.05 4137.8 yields 1.03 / 18.7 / 17.5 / 19.3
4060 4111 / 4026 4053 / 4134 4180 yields -0.92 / 18.2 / 18.5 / 18.2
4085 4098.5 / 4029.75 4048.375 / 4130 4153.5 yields -1.07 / 18.3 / 20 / 18.7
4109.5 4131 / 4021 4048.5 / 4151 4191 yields -0.60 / 18.5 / 18.7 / 18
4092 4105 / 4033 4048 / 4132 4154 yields 0.39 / 18.5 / 18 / 18.6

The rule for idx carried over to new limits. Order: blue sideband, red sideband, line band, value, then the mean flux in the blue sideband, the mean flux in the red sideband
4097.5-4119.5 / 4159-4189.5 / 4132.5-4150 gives -0.035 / 18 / 17.8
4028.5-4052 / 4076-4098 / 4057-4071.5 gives 0.070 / 18.1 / 19.5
